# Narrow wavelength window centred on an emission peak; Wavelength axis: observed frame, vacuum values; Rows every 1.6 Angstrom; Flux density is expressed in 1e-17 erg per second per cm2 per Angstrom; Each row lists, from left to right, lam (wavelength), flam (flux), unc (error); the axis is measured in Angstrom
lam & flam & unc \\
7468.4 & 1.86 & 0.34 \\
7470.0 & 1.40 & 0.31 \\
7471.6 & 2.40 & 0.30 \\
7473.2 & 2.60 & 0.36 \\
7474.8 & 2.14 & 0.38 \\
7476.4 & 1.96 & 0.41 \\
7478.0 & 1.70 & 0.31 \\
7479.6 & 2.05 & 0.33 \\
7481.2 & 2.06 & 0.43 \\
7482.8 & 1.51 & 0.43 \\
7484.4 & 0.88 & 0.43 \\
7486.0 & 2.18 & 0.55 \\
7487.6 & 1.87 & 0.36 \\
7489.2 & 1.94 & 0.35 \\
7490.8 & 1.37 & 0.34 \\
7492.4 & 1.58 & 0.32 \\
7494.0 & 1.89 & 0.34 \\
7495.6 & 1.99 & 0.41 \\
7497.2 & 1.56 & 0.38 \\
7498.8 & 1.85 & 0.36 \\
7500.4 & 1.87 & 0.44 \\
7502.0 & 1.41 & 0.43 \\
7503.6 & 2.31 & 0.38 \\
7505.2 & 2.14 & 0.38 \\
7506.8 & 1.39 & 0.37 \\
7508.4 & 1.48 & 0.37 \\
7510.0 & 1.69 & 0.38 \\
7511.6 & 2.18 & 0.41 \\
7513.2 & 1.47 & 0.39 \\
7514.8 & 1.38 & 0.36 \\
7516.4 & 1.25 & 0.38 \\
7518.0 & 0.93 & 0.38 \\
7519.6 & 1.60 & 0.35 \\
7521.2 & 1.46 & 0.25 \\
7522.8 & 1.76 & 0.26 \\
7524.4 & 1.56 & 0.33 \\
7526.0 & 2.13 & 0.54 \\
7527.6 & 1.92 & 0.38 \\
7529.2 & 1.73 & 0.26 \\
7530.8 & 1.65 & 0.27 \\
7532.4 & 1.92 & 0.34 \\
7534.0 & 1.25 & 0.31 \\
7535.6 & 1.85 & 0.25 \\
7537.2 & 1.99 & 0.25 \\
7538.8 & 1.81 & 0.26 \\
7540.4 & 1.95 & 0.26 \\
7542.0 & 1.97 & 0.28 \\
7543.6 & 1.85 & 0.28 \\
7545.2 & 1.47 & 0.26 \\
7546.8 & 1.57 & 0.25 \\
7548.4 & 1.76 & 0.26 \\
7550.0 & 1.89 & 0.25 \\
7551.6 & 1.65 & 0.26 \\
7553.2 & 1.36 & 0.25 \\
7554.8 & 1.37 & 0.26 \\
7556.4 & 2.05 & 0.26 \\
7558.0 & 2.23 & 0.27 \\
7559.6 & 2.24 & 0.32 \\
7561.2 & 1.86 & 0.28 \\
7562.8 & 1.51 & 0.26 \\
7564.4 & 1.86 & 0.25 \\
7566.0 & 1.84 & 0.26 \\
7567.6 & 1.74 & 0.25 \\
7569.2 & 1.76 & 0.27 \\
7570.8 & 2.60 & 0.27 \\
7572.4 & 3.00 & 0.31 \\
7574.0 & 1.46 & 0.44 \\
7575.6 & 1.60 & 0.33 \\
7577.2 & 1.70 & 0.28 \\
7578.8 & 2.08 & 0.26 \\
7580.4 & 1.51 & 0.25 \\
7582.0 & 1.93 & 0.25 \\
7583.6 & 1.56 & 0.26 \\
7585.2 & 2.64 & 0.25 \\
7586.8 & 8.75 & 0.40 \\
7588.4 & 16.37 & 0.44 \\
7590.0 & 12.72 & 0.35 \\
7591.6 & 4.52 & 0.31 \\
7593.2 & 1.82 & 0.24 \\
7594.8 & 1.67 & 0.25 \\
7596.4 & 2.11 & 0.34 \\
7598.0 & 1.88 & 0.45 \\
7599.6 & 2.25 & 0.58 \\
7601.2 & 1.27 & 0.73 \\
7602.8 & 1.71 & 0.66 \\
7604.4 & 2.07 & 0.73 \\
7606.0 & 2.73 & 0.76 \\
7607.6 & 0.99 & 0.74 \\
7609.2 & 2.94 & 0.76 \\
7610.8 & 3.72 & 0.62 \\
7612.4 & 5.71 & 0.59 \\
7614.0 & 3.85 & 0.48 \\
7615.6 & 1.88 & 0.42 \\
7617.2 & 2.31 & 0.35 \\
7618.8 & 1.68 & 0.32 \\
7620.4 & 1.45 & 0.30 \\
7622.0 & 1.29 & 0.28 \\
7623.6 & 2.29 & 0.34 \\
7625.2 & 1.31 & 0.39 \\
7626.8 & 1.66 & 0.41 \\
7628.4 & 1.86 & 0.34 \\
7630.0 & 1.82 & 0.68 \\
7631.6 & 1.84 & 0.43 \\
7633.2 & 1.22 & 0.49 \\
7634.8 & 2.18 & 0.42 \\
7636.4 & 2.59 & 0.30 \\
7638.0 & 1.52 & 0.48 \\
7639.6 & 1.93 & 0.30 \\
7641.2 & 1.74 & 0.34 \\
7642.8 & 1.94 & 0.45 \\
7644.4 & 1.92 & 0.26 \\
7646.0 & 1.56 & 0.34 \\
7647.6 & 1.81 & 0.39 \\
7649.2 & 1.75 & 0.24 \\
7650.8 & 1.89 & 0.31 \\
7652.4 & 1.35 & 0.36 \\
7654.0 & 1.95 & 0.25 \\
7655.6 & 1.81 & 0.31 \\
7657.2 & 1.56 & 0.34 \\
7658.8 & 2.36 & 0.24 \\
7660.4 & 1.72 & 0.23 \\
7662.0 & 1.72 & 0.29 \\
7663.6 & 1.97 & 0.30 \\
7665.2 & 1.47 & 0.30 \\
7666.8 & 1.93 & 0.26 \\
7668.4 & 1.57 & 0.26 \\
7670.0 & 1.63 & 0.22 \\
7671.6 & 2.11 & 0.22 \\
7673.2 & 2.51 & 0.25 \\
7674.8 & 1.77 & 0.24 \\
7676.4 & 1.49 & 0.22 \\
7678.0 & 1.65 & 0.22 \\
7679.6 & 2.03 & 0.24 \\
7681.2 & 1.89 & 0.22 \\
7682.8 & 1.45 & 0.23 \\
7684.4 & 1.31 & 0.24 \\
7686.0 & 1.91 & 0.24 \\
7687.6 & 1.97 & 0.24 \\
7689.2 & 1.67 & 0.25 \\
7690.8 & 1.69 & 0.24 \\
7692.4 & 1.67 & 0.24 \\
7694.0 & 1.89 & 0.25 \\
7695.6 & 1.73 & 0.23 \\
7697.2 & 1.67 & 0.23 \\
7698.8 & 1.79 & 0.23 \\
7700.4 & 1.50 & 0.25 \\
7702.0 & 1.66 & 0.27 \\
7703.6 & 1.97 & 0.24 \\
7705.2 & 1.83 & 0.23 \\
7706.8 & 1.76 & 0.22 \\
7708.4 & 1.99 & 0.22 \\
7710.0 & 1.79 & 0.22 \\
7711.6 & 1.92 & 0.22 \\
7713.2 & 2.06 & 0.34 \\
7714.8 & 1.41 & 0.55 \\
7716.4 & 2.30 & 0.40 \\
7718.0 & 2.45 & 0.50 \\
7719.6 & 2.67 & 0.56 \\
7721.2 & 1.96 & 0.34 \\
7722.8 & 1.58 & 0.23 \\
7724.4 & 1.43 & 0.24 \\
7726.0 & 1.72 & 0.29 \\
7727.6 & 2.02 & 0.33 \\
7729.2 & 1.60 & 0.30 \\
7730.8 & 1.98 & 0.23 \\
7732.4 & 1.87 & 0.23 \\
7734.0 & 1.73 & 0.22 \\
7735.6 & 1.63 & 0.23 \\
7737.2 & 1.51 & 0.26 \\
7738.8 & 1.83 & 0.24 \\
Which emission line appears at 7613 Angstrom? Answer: [N II]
